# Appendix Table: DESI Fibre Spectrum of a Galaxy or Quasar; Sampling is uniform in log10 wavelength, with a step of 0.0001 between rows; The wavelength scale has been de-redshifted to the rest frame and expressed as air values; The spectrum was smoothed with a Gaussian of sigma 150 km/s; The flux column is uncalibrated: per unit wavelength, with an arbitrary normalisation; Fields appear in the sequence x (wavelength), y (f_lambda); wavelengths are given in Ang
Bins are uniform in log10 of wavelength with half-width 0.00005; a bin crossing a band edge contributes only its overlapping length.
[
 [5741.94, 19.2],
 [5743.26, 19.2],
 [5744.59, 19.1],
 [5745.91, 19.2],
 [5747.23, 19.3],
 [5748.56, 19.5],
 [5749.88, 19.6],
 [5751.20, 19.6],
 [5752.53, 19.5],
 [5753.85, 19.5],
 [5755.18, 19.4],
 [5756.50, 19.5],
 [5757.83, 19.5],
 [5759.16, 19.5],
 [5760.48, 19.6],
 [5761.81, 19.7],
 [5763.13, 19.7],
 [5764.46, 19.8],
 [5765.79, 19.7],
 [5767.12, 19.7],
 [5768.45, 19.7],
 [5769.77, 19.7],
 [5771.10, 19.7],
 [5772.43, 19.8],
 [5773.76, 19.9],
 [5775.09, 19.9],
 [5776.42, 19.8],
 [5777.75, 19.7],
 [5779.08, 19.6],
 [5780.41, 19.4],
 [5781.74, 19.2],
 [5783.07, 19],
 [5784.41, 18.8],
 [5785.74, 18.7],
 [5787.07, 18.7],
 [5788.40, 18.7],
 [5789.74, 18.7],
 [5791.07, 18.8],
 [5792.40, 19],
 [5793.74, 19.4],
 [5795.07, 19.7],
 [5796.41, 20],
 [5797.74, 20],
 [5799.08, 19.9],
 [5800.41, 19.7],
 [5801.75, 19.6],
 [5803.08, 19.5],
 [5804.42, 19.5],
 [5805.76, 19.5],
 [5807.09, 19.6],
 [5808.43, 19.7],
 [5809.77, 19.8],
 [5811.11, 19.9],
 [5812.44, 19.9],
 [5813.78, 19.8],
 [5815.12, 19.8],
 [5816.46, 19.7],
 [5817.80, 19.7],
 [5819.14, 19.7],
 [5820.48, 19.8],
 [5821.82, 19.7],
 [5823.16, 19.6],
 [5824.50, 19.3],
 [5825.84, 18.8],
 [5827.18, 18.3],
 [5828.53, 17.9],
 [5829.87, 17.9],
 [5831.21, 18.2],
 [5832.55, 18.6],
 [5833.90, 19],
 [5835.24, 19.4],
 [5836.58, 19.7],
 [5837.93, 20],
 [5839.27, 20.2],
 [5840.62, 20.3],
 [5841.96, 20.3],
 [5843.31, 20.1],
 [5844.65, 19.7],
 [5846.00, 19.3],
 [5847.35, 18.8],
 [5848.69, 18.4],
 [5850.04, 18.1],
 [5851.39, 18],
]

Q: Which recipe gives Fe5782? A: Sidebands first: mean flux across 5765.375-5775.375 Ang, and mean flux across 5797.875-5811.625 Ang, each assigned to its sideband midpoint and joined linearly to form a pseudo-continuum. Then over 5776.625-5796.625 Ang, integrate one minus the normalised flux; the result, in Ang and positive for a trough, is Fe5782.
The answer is 0.57 Ang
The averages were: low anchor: 19.8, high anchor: 19.7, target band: 19.2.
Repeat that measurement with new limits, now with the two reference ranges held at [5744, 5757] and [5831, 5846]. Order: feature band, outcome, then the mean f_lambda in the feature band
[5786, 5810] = 0.15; 19.4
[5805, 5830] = 0.19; 19.4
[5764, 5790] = 0.09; 19.4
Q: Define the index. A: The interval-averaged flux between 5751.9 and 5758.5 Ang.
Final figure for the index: 19.5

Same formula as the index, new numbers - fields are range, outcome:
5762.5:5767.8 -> 19.7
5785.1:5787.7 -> 18.7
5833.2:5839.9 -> 19.6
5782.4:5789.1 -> 18.8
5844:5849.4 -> 19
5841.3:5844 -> 20.2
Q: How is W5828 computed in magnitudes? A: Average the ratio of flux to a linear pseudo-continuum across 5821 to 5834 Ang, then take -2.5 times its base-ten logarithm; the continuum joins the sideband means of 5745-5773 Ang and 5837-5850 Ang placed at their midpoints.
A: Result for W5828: 0.05 mag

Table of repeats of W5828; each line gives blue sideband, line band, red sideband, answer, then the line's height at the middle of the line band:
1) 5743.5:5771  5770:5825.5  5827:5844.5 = -0.007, 19.4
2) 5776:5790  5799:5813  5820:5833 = -0.042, 19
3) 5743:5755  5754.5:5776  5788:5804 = -0.015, 19.4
